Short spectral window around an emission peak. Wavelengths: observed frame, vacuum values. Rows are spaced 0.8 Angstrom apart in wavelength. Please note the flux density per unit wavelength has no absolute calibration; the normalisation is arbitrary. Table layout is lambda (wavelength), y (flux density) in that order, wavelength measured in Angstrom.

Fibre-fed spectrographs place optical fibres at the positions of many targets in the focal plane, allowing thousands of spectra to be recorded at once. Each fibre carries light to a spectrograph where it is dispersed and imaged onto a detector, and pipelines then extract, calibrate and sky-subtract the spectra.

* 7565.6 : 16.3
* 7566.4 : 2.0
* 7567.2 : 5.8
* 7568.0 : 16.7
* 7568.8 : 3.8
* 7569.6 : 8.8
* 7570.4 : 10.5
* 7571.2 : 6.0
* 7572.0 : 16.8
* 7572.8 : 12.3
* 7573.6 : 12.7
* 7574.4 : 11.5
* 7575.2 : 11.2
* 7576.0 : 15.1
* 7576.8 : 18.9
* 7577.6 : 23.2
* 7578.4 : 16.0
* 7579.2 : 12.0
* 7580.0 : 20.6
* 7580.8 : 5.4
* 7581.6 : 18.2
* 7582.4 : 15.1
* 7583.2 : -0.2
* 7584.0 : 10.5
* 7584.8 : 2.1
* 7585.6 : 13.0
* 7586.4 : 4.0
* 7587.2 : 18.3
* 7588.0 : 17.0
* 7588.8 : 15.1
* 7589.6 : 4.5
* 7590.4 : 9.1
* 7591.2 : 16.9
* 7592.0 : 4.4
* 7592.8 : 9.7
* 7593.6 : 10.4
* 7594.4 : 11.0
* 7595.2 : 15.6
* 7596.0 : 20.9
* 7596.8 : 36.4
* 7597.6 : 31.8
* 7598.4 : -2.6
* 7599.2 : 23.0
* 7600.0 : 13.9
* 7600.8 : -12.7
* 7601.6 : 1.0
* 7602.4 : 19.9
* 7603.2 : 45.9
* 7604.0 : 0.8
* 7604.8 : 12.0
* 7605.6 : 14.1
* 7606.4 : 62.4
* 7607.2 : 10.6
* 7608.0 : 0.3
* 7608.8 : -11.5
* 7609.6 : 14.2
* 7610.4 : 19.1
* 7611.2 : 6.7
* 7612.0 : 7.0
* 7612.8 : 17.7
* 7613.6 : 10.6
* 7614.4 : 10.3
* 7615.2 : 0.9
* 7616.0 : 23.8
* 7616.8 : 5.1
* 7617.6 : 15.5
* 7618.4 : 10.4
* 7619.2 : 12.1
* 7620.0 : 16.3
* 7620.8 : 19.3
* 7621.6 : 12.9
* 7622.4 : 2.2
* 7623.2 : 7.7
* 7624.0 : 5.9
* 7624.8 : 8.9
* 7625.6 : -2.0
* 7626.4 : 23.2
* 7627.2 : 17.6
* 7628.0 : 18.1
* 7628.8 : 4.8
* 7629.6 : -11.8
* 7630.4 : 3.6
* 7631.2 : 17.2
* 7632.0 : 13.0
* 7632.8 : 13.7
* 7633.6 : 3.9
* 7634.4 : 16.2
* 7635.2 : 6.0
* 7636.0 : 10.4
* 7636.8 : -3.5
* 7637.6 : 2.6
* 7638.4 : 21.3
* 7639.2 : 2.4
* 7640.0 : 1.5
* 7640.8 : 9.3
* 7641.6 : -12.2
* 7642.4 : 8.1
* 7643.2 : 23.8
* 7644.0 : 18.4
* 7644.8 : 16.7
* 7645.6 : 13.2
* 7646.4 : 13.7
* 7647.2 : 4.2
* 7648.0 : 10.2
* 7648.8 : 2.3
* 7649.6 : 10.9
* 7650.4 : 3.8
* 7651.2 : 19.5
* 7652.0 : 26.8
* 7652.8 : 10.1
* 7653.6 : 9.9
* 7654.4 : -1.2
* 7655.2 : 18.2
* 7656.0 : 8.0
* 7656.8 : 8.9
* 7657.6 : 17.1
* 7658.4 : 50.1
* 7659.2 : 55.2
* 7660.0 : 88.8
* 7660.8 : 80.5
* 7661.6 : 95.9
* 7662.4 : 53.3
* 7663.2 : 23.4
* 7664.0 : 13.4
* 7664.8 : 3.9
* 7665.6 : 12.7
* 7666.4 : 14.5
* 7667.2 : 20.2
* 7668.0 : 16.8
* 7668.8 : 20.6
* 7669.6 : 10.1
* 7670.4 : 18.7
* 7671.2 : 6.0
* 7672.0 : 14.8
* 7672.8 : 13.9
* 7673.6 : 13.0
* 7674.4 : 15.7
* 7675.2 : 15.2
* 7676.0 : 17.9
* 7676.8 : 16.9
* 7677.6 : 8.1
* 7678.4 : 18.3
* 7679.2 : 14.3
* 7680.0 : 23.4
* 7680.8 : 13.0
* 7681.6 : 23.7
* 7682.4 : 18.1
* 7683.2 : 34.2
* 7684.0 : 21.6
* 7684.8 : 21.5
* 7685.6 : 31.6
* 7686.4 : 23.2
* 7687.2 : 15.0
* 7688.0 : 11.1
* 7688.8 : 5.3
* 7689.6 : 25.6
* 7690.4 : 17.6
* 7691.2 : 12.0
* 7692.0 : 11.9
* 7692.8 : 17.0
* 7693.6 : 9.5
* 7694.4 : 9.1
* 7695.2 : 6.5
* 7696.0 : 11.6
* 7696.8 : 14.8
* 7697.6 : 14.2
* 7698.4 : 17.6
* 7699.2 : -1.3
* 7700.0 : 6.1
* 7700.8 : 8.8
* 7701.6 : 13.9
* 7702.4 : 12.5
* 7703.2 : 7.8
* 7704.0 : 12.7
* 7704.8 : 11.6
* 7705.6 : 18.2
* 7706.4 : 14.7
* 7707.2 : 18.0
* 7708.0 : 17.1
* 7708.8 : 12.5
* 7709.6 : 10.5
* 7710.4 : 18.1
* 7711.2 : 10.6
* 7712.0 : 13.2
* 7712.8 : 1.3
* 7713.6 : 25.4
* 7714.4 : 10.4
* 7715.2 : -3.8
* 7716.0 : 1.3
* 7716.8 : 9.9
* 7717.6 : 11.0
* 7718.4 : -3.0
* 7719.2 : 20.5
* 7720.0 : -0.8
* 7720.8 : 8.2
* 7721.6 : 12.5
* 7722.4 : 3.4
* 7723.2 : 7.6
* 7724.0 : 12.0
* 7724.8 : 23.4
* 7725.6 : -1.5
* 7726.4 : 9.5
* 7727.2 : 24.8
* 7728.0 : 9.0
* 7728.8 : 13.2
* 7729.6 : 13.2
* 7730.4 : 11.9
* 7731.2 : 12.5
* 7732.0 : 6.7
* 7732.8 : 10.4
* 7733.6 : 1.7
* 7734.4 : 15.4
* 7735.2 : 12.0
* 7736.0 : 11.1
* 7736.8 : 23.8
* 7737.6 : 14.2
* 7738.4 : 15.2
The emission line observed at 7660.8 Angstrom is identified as H-alpha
